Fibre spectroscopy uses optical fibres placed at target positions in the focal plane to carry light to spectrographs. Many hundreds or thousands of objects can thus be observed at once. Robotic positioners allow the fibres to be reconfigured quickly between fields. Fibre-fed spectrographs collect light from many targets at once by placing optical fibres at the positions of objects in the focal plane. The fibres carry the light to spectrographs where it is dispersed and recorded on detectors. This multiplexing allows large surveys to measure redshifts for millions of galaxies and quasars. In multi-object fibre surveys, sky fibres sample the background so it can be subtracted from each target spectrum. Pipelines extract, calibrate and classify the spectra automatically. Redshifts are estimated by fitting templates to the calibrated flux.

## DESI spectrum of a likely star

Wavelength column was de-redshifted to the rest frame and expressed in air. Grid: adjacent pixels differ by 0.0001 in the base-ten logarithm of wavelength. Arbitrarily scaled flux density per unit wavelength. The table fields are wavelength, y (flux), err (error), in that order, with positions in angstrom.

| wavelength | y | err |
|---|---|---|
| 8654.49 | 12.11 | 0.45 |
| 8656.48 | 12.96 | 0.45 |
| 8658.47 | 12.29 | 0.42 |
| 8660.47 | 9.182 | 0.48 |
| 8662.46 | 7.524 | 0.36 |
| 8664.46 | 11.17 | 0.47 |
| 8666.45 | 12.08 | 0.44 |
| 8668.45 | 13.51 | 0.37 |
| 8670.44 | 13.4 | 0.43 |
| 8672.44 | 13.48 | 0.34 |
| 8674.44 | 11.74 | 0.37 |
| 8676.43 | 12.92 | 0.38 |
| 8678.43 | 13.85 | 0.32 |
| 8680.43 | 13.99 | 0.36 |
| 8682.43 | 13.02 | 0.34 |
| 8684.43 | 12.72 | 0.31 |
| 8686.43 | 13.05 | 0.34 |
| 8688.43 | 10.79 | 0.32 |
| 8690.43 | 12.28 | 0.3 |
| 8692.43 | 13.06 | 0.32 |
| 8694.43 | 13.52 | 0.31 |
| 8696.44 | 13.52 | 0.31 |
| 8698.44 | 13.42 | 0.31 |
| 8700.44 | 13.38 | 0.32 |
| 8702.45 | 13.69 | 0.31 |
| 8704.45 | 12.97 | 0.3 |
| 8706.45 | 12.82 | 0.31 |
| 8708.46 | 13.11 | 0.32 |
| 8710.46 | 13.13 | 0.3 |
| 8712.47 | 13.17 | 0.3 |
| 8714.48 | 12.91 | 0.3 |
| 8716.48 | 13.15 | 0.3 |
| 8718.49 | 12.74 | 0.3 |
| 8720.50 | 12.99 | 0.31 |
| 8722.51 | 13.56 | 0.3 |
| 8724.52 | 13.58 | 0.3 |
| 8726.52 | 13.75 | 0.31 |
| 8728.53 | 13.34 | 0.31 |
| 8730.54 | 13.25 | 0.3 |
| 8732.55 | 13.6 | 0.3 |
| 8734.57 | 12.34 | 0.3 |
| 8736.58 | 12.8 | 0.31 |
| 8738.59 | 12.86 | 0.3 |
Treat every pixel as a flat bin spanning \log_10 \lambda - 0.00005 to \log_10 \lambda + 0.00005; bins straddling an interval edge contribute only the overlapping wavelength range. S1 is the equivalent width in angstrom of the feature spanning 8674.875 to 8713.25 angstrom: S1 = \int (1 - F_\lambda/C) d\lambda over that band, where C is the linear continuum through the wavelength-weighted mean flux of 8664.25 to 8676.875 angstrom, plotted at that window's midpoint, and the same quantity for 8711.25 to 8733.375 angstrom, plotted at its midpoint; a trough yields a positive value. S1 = -0.3 angstrom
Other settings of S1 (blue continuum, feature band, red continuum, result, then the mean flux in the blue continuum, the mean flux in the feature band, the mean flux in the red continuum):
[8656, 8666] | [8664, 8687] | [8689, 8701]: -2.56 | 10.6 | 13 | 13.1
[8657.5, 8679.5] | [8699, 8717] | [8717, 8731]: -0.34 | 11.9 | 13.2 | 13.3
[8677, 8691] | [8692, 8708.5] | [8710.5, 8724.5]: -0.41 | 12.8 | 13.3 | 13.1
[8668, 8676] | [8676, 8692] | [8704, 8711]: 0.21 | 13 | 12.8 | 13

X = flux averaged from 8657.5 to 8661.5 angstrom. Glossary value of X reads 10.7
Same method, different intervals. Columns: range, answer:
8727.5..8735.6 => 13.1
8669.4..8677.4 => 12.9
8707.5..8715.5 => 13.1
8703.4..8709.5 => 13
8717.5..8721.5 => 12.9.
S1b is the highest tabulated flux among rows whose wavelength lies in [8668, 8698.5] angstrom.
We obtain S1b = 13.99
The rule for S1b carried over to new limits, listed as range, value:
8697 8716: 13.69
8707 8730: 13.75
